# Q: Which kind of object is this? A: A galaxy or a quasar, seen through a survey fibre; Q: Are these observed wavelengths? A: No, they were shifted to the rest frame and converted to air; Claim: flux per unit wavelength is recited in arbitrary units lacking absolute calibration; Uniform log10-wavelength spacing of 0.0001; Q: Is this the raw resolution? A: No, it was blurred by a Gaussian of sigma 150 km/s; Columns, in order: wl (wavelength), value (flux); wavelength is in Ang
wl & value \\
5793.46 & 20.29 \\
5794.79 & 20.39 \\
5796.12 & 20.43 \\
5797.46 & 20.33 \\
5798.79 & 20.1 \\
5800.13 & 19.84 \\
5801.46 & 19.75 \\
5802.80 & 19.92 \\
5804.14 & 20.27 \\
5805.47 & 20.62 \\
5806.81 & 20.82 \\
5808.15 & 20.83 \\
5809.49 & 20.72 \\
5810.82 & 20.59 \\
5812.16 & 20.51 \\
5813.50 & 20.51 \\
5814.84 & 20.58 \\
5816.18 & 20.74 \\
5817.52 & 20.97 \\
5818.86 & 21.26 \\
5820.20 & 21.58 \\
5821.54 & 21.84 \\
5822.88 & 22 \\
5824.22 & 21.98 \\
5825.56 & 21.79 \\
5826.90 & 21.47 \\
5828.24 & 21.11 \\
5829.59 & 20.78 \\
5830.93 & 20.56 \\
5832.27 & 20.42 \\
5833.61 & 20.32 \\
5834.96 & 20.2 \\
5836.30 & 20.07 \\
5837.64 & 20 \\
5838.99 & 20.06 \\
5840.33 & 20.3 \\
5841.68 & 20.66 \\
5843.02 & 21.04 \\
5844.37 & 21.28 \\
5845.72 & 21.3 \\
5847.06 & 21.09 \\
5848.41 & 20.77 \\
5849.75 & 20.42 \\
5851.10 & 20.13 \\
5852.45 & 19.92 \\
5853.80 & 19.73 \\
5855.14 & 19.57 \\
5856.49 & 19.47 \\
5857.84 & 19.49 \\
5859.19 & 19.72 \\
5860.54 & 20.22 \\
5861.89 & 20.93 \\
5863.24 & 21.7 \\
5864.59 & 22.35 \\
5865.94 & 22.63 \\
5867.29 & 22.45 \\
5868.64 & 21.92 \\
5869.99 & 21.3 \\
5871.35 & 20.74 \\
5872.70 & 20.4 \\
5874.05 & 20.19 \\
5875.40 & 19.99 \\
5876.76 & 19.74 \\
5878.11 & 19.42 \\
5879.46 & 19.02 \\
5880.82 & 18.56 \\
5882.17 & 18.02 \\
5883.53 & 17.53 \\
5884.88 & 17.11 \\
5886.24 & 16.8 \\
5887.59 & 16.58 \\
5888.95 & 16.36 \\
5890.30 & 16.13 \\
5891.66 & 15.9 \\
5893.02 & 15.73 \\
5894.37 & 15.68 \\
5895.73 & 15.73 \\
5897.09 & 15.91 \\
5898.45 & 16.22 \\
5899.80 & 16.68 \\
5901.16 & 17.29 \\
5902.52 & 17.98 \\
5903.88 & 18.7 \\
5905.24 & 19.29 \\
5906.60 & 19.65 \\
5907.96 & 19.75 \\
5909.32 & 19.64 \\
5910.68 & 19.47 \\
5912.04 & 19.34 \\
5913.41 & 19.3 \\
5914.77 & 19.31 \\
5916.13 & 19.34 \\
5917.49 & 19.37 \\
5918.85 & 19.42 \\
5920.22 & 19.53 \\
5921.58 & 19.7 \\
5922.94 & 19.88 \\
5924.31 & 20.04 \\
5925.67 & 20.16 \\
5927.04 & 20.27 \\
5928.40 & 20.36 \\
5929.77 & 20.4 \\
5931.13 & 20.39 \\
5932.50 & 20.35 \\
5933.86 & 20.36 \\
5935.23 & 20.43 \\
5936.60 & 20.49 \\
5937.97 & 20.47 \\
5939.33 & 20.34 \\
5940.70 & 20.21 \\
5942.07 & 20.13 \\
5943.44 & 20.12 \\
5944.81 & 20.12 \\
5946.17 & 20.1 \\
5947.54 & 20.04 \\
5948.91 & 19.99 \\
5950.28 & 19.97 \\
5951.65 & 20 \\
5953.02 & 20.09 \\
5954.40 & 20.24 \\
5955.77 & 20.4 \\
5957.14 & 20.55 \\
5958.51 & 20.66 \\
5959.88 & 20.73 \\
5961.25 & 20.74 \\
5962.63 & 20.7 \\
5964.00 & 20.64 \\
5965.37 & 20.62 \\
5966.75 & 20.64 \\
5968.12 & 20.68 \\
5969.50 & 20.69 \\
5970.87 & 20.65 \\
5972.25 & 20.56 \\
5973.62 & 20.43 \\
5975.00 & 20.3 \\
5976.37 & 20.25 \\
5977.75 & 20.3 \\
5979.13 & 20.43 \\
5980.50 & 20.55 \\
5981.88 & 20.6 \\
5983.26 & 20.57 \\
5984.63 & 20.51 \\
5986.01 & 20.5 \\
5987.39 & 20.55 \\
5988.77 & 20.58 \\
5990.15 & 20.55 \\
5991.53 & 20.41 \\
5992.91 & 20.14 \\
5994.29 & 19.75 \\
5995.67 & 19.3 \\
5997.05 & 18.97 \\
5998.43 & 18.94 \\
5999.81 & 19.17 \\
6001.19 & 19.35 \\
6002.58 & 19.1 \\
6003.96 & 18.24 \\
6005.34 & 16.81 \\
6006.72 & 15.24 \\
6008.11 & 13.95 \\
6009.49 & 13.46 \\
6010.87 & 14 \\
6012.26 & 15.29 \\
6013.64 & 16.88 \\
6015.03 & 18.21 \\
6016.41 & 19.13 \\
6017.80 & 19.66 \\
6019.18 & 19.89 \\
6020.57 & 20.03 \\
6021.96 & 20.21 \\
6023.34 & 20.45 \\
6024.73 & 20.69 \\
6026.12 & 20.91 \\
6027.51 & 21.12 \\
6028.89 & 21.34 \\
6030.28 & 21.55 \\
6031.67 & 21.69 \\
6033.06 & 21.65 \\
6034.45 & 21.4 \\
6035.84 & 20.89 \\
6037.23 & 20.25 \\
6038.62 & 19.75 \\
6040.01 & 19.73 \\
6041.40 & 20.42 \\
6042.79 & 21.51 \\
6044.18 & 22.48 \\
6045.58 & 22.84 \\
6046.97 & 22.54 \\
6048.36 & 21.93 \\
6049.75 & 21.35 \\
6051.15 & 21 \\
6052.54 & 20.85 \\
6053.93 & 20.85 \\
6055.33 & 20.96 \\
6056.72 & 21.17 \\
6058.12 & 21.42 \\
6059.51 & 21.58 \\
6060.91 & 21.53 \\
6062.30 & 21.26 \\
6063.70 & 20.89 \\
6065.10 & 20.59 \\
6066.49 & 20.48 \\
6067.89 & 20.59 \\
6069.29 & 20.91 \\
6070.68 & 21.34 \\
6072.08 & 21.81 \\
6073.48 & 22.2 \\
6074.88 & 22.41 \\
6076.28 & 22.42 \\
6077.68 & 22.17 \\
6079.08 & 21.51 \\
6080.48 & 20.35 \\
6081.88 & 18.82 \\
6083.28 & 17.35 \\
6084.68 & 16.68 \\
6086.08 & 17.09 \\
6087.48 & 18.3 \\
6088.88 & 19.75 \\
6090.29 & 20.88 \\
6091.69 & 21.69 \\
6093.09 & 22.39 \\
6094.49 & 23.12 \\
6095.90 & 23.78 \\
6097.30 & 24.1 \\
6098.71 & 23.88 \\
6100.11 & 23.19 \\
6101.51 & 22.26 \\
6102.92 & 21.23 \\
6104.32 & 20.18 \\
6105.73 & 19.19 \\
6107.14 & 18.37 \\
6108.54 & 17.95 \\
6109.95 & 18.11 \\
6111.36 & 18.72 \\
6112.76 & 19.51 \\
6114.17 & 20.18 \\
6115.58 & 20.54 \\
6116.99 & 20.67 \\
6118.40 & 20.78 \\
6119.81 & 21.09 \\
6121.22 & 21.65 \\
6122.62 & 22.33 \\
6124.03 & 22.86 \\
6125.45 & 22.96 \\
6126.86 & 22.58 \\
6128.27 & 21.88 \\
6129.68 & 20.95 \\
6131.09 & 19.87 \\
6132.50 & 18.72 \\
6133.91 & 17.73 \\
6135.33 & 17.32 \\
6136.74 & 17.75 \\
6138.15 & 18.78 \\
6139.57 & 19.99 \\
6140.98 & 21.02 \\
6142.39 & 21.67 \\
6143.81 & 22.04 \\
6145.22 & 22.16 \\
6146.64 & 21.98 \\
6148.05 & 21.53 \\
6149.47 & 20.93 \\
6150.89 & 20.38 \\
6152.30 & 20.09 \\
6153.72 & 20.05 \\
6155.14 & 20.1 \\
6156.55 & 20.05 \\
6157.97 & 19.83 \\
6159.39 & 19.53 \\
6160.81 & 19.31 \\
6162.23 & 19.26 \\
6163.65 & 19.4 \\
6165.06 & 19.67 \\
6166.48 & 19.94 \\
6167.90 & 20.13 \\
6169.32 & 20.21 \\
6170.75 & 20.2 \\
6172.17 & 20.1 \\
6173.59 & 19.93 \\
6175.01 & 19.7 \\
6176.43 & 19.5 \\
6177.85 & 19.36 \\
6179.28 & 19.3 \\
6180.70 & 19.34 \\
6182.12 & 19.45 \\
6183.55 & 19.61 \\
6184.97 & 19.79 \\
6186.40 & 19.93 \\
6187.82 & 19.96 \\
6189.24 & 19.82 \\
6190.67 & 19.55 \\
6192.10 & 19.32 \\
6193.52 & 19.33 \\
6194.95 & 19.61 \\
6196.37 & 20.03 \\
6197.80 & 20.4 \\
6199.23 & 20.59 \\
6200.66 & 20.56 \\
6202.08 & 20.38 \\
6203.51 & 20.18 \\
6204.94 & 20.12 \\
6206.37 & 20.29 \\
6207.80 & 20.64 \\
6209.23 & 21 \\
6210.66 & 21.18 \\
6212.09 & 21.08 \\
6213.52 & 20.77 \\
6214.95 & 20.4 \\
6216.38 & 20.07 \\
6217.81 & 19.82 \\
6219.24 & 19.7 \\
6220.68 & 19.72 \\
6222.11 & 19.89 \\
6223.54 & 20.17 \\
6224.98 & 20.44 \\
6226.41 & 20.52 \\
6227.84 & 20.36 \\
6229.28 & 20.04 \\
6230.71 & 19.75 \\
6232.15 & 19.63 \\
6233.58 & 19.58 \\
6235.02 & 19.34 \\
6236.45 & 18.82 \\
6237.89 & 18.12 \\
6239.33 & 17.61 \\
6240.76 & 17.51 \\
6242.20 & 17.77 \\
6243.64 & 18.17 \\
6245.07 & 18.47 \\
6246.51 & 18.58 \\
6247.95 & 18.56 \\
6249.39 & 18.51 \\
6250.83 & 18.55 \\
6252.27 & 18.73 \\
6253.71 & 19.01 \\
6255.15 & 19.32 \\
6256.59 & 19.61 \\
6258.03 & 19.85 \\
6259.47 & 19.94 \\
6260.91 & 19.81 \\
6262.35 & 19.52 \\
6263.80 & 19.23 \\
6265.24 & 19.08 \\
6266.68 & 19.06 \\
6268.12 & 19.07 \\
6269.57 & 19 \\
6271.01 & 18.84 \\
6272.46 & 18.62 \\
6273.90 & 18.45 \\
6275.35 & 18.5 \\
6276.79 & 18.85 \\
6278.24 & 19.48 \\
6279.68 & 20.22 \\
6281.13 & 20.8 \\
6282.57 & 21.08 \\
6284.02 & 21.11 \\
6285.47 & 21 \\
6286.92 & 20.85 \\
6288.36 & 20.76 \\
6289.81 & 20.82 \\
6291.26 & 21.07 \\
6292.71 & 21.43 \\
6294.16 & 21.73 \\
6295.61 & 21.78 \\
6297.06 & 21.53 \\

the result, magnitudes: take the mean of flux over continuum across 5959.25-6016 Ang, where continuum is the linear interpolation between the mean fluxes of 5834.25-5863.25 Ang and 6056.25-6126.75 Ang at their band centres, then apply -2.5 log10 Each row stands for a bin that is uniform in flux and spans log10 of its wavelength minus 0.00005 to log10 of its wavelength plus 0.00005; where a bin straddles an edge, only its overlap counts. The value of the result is 0.08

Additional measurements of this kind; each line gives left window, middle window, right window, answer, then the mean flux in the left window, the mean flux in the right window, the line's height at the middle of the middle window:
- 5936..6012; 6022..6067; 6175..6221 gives -0.073 mag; 19.7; 20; 19.8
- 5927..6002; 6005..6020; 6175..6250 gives 0.210 mag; 20.3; 19.7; 20.2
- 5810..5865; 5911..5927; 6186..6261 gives 0.048 mag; 20.7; 19.6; 20.5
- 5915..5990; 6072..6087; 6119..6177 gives 0.010 mag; 20.3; 20.4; 20.3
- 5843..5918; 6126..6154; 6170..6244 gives -0.040 mag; 19.2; 19.8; 19.7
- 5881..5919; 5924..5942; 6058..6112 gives -0.113 mag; 17.8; 20.8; 18.3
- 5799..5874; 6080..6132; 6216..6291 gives -0.042 mag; 20.7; 19.4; 19.9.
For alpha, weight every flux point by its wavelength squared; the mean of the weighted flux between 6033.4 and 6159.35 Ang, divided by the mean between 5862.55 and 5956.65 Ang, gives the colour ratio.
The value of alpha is 1.1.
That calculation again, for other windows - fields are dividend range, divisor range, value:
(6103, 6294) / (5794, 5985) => 1.10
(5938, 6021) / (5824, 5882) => 0.99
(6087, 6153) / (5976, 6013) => 1.15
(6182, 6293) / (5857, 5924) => 1.17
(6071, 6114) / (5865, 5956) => 1.14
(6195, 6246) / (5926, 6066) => 1.06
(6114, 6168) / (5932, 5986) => 1.06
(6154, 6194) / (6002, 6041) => 1.09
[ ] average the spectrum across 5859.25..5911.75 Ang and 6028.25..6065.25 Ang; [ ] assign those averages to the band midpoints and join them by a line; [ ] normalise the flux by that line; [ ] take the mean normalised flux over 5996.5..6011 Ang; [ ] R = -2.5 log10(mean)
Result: 0.20 mag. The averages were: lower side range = 18.8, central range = 17.1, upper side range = 21.2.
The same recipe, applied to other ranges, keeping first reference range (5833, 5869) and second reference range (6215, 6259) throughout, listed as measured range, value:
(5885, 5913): 0.17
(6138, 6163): -0.05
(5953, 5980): -0.02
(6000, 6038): 0.06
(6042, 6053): -0.10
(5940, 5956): 0.01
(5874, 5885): 0.09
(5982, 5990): -0.02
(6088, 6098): -0.13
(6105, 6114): 0.05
